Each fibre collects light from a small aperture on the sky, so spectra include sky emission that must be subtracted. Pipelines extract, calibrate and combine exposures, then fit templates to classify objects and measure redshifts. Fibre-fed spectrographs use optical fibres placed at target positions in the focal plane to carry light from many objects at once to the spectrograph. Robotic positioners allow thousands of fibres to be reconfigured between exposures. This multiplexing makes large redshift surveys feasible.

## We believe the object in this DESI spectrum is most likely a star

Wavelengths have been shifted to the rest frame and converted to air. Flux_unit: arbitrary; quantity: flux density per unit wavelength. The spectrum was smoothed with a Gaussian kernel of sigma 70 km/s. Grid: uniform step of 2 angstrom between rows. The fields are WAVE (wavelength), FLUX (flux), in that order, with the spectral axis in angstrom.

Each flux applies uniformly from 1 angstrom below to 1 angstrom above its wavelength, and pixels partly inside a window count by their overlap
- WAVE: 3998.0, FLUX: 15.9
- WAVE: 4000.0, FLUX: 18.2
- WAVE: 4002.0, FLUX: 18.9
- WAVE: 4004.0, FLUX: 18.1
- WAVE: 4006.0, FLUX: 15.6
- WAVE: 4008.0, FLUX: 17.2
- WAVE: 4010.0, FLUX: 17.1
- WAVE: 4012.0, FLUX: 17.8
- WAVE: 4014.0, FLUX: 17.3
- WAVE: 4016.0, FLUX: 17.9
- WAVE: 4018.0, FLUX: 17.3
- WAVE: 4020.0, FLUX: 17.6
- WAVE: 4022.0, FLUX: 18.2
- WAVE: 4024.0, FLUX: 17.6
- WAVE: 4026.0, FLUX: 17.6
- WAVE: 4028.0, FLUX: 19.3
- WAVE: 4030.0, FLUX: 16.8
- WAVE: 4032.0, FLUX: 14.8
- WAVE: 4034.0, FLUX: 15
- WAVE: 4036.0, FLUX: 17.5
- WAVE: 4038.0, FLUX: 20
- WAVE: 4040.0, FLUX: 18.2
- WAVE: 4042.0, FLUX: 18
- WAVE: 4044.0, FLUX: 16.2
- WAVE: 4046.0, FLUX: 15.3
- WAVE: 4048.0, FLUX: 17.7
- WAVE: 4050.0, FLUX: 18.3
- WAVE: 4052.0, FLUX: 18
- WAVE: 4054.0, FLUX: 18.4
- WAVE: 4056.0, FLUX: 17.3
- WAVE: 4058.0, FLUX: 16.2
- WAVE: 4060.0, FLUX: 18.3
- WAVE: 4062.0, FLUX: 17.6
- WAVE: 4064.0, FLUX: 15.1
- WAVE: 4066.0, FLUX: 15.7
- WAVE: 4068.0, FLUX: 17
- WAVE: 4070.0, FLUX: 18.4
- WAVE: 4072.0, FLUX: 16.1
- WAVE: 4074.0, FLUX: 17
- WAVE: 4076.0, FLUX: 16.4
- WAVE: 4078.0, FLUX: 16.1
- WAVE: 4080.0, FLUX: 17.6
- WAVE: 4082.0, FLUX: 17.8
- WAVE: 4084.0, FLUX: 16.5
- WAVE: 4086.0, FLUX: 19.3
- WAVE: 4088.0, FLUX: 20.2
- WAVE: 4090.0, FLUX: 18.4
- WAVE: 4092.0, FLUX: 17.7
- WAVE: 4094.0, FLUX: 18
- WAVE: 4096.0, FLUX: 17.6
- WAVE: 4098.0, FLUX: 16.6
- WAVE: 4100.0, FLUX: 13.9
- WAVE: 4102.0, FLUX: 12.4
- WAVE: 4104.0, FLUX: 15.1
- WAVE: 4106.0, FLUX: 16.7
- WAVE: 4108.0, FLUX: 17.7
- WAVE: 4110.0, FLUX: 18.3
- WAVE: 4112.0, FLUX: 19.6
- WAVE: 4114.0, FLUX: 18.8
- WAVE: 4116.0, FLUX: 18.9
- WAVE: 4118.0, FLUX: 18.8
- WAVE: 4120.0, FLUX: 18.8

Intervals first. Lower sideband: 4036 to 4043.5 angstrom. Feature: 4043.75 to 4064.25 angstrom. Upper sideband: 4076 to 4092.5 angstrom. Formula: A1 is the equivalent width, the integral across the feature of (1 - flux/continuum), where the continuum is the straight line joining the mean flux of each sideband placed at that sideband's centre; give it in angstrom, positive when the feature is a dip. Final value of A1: 1.1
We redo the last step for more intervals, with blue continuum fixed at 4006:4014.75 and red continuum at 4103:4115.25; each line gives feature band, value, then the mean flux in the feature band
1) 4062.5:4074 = 0.6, 16.6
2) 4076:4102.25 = 0.6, 17.2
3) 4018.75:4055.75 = -0.3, 17.5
